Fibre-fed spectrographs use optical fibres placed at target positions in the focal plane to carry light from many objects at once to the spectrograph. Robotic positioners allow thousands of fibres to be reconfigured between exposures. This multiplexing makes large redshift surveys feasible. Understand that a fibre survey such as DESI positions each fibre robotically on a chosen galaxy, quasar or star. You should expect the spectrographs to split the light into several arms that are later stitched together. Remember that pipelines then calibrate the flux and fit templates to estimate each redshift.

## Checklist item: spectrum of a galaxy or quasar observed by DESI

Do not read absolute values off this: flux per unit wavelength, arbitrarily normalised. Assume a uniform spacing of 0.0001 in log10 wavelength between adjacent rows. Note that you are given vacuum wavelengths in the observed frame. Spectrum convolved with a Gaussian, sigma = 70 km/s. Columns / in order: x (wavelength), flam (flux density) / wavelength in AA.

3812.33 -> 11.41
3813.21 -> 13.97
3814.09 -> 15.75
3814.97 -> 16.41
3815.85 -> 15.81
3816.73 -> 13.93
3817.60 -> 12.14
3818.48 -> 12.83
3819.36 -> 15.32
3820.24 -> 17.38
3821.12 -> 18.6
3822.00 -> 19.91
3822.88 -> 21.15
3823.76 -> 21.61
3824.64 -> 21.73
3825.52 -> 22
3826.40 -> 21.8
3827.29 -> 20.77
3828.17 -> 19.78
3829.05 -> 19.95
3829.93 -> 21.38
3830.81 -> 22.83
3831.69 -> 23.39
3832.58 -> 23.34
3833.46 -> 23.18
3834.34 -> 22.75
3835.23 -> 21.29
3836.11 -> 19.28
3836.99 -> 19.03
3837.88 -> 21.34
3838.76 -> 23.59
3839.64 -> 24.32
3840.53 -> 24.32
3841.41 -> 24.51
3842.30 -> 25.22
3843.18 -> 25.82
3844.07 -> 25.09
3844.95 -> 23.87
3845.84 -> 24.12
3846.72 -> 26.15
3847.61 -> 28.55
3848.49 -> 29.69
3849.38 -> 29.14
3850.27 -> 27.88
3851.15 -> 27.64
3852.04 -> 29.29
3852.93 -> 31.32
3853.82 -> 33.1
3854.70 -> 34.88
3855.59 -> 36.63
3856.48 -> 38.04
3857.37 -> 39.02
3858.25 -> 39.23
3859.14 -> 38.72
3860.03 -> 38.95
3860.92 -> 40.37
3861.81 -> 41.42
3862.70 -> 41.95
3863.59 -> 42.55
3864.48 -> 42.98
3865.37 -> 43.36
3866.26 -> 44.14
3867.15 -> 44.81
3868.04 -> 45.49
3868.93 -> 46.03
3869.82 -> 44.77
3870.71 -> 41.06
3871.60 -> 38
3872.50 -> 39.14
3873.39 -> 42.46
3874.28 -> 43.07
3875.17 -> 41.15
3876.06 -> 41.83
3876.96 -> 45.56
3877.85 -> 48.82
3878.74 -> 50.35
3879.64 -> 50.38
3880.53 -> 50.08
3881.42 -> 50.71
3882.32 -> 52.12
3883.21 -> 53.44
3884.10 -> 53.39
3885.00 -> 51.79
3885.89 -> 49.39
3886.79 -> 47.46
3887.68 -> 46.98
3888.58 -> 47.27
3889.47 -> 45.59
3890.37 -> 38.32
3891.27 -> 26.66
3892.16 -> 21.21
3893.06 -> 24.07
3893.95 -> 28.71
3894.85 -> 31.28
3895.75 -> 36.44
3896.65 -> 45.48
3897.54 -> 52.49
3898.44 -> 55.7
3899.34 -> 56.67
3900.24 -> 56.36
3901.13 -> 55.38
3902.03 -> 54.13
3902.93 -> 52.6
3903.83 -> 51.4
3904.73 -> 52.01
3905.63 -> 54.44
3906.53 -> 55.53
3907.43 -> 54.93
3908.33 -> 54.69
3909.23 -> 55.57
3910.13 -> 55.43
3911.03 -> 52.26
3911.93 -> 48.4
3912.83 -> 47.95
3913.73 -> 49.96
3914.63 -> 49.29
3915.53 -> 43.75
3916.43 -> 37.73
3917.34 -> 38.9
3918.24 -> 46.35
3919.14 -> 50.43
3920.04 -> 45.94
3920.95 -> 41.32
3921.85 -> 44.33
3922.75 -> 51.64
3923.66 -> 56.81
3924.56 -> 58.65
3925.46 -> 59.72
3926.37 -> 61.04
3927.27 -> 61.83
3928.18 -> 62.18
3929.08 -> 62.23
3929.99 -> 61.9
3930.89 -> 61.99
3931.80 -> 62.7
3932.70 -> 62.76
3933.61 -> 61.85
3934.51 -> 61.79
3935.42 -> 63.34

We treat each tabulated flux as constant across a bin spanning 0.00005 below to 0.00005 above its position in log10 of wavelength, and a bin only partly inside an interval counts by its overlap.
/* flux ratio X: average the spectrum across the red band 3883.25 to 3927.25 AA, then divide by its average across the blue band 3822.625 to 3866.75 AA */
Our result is 1.7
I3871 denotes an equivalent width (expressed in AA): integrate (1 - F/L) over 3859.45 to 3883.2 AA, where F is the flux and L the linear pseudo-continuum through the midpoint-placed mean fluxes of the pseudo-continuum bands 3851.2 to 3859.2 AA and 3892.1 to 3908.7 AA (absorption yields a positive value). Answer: -2.9 AA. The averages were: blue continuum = 35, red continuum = 47.6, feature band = 44.4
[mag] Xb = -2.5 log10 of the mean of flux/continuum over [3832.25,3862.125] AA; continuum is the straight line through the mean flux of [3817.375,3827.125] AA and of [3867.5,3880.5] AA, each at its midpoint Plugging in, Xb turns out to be 0.09 mag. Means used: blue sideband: 18.8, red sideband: 44.3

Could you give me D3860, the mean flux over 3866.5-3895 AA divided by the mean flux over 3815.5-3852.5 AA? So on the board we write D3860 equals 1.9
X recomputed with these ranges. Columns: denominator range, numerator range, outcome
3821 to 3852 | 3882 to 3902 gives 1.90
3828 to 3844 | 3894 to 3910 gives 2.25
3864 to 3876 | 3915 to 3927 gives 1.15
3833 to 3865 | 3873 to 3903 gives 1.50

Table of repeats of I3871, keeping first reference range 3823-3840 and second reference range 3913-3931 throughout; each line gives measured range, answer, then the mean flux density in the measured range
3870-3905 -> -4.35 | 45.3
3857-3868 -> -3.25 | 41.6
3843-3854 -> -0.11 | 27.7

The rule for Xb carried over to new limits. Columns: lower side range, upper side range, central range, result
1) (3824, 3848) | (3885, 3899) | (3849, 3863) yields -0.209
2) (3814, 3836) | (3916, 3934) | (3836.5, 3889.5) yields -0.153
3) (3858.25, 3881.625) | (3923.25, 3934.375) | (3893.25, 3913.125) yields 0.076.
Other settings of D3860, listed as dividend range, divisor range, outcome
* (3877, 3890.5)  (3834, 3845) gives 2.13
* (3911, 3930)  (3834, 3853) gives 2.04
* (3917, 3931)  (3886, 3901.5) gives 1.28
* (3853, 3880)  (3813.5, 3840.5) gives 2.11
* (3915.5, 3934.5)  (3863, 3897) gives 1.26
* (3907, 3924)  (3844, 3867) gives 1.40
